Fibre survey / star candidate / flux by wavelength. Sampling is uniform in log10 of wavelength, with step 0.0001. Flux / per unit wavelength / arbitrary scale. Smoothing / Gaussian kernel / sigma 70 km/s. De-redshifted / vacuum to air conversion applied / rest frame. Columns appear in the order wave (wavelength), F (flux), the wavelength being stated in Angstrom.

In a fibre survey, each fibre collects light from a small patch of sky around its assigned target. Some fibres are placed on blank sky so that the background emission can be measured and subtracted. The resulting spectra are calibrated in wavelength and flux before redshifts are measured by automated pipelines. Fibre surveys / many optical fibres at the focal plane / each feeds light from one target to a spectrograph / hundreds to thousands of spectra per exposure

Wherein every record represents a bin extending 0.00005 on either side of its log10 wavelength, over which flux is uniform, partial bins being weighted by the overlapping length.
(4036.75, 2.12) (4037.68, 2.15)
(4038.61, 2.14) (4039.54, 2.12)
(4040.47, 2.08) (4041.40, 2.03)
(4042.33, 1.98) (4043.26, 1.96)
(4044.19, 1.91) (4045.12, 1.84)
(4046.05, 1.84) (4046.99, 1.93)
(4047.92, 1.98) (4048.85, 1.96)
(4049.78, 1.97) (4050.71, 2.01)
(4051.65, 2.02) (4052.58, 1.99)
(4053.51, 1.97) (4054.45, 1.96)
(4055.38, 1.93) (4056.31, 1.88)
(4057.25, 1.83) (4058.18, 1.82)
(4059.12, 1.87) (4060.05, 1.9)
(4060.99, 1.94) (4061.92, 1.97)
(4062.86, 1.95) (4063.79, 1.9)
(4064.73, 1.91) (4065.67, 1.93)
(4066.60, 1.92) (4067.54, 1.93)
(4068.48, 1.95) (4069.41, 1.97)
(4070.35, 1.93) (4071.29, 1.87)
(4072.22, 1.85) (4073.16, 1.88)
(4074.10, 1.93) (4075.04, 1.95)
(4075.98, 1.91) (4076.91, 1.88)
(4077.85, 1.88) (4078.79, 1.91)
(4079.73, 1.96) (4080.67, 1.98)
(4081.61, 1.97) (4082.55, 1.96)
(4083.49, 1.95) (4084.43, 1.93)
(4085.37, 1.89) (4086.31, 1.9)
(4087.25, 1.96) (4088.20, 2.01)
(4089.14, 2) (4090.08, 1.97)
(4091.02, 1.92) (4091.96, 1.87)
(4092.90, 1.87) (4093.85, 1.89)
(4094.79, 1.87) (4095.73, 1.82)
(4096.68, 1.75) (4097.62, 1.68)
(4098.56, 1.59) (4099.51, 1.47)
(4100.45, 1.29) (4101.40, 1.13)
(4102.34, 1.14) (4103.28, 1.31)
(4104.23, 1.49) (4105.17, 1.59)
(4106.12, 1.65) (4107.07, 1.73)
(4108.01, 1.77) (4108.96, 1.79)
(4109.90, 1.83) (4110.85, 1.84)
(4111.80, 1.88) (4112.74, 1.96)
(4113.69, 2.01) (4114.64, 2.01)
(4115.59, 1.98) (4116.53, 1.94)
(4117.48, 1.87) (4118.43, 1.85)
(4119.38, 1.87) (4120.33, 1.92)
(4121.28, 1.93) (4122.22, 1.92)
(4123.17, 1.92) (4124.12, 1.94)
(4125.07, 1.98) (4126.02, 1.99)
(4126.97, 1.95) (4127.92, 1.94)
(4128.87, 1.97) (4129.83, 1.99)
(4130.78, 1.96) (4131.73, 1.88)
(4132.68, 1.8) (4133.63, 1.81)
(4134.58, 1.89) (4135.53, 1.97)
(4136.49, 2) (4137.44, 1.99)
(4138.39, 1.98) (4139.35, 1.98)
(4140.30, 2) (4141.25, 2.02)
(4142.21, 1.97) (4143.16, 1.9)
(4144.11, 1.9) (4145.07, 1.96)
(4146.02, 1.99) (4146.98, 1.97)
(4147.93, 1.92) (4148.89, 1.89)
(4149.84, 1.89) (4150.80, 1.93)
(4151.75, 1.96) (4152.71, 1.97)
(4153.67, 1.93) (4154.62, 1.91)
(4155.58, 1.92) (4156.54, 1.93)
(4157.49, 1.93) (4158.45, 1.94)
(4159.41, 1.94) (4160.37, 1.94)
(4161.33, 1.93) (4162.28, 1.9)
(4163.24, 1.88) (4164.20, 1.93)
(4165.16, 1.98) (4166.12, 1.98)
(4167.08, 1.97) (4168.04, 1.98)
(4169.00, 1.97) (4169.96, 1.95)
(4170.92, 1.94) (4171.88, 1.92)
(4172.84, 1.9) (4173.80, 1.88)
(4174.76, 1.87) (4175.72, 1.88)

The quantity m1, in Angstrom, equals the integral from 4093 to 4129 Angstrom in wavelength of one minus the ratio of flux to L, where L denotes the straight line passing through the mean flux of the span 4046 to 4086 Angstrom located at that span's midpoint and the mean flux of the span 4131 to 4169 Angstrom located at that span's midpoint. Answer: 3.0 Angstrom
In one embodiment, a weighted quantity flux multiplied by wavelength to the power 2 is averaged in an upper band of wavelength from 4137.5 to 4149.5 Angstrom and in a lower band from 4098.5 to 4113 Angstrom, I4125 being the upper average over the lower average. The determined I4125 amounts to 1.26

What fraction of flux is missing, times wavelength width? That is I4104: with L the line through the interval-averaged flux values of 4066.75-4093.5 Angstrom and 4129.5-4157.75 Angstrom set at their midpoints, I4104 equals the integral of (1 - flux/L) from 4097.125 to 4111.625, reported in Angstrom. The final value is 2.8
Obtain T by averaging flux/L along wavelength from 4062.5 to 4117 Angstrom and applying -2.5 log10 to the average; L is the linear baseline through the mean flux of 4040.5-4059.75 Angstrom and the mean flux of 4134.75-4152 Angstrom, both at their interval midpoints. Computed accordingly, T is 0.07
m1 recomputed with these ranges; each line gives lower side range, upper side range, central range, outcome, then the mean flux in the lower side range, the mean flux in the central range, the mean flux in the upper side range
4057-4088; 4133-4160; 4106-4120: 0.4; 1.92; 1.87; 1.94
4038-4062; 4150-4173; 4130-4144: 0.0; 1.96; 1.94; 1.94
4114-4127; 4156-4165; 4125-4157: -0.2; 1.93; 1.94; 1.93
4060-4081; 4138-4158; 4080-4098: 0.2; 1.92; 1.91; 1.94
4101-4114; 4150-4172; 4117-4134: -1.6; 1.65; 1.92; 1.94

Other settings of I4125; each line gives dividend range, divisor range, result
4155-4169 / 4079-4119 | 1.12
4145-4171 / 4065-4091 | 1.04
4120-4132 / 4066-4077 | 1.04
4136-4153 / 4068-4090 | 1.05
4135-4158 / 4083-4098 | 1.06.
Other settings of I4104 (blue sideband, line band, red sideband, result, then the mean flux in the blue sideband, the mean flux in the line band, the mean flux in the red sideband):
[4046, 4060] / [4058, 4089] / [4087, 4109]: -1.83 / 1.93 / 1.92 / 1.68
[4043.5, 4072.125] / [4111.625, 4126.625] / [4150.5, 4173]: -0.02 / 1.93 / 1.94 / 1.94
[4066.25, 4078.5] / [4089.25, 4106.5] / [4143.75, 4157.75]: 2.55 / 1.91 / 1.64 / 1.93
